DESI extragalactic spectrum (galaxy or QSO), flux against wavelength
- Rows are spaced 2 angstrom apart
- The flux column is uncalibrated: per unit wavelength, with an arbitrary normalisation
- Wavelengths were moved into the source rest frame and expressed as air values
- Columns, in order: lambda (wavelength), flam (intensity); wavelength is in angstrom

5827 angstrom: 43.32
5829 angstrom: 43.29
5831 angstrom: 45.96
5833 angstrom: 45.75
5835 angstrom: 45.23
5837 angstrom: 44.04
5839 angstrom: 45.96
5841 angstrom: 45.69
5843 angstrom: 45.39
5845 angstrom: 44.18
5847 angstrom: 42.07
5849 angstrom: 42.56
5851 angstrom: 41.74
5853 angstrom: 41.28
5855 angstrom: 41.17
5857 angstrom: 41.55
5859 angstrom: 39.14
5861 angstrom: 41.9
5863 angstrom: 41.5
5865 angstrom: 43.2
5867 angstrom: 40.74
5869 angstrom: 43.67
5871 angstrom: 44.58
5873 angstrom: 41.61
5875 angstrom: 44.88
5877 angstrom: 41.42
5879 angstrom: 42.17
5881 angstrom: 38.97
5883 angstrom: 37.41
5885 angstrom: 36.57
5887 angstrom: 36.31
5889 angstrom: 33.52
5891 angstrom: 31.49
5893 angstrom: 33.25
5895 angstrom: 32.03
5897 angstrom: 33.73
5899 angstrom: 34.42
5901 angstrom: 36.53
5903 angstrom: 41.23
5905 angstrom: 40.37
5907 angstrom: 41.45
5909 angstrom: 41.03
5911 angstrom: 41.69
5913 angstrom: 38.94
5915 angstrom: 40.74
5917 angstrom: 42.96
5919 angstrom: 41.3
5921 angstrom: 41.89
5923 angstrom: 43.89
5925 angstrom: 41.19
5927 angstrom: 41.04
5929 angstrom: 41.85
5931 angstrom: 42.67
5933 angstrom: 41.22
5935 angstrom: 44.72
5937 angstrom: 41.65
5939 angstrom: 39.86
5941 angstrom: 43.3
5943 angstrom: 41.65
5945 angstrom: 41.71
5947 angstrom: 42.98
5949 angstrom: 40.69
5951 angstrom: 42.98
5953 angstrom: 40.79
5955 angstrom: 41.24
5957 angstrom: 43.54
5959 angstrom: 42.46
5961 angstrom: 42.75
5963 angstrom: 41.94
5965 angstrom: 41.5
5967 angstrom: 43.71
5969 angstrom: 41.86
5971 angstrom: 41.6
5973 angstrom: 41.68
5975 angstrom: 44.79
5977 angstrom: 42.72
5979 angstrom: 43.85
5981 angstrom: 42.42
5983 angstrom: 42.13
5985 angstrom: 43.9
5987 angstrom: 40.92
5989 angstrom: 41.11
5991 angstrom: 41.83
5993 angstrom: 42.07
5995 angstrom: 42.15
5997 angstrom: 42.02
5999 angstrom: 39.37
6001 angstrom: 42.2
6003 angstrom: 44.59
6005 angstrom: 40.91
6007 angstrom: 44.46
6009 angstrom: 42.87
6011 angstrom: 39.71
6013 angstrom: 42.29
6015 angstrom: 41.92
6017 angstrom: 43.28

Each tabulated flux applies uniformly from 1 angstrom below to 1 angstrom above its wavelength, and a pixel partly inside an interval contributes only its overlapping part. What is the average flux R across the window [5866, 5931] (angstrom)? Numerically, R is 39.5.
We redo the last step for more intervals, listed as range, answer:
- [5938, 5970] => 42.1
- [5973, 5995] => 42.5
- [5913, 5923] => 41.7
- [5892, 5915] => 37.8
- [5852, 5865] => 41.3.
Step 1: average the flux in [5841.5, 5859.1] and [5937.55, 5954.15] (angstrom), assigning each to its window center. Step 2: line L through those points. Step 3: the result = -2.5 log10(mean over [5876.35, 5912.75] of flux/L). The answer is 0.13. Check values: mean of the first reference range 42.4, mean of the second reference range 41.7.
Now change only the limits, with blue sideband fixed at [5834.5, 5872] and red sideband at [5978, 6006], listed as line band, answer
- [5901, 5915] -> 0.06 mag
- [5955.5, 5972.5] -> 0.00 mag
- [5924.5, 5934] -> 0.02 mag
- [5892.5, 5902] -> 0.24 mag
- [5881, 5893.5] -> 0.21 mag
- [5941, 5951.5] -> 0.01 mag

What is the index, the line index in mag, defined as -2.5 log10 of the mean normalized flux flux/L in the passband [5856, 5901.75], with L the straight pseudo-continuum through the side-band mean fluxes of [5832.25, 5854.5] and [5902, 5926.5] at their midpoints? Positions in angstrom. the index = 0.11 mag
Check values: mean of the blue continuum 43.9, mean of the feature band 38.7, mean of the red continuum 41.4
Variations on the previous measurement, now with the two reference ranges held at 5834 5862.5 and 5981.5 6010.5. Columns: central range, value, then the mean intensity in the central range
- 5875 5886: 0.08 mag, 39.8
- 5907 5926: 0.03 mag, 41.5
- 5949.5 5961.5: 0.00 mag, 42.2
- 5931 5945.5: 0.01 mag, 42.1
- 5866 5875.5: 0.00 mag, 43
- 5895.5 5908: 0.13 mag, 37.7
